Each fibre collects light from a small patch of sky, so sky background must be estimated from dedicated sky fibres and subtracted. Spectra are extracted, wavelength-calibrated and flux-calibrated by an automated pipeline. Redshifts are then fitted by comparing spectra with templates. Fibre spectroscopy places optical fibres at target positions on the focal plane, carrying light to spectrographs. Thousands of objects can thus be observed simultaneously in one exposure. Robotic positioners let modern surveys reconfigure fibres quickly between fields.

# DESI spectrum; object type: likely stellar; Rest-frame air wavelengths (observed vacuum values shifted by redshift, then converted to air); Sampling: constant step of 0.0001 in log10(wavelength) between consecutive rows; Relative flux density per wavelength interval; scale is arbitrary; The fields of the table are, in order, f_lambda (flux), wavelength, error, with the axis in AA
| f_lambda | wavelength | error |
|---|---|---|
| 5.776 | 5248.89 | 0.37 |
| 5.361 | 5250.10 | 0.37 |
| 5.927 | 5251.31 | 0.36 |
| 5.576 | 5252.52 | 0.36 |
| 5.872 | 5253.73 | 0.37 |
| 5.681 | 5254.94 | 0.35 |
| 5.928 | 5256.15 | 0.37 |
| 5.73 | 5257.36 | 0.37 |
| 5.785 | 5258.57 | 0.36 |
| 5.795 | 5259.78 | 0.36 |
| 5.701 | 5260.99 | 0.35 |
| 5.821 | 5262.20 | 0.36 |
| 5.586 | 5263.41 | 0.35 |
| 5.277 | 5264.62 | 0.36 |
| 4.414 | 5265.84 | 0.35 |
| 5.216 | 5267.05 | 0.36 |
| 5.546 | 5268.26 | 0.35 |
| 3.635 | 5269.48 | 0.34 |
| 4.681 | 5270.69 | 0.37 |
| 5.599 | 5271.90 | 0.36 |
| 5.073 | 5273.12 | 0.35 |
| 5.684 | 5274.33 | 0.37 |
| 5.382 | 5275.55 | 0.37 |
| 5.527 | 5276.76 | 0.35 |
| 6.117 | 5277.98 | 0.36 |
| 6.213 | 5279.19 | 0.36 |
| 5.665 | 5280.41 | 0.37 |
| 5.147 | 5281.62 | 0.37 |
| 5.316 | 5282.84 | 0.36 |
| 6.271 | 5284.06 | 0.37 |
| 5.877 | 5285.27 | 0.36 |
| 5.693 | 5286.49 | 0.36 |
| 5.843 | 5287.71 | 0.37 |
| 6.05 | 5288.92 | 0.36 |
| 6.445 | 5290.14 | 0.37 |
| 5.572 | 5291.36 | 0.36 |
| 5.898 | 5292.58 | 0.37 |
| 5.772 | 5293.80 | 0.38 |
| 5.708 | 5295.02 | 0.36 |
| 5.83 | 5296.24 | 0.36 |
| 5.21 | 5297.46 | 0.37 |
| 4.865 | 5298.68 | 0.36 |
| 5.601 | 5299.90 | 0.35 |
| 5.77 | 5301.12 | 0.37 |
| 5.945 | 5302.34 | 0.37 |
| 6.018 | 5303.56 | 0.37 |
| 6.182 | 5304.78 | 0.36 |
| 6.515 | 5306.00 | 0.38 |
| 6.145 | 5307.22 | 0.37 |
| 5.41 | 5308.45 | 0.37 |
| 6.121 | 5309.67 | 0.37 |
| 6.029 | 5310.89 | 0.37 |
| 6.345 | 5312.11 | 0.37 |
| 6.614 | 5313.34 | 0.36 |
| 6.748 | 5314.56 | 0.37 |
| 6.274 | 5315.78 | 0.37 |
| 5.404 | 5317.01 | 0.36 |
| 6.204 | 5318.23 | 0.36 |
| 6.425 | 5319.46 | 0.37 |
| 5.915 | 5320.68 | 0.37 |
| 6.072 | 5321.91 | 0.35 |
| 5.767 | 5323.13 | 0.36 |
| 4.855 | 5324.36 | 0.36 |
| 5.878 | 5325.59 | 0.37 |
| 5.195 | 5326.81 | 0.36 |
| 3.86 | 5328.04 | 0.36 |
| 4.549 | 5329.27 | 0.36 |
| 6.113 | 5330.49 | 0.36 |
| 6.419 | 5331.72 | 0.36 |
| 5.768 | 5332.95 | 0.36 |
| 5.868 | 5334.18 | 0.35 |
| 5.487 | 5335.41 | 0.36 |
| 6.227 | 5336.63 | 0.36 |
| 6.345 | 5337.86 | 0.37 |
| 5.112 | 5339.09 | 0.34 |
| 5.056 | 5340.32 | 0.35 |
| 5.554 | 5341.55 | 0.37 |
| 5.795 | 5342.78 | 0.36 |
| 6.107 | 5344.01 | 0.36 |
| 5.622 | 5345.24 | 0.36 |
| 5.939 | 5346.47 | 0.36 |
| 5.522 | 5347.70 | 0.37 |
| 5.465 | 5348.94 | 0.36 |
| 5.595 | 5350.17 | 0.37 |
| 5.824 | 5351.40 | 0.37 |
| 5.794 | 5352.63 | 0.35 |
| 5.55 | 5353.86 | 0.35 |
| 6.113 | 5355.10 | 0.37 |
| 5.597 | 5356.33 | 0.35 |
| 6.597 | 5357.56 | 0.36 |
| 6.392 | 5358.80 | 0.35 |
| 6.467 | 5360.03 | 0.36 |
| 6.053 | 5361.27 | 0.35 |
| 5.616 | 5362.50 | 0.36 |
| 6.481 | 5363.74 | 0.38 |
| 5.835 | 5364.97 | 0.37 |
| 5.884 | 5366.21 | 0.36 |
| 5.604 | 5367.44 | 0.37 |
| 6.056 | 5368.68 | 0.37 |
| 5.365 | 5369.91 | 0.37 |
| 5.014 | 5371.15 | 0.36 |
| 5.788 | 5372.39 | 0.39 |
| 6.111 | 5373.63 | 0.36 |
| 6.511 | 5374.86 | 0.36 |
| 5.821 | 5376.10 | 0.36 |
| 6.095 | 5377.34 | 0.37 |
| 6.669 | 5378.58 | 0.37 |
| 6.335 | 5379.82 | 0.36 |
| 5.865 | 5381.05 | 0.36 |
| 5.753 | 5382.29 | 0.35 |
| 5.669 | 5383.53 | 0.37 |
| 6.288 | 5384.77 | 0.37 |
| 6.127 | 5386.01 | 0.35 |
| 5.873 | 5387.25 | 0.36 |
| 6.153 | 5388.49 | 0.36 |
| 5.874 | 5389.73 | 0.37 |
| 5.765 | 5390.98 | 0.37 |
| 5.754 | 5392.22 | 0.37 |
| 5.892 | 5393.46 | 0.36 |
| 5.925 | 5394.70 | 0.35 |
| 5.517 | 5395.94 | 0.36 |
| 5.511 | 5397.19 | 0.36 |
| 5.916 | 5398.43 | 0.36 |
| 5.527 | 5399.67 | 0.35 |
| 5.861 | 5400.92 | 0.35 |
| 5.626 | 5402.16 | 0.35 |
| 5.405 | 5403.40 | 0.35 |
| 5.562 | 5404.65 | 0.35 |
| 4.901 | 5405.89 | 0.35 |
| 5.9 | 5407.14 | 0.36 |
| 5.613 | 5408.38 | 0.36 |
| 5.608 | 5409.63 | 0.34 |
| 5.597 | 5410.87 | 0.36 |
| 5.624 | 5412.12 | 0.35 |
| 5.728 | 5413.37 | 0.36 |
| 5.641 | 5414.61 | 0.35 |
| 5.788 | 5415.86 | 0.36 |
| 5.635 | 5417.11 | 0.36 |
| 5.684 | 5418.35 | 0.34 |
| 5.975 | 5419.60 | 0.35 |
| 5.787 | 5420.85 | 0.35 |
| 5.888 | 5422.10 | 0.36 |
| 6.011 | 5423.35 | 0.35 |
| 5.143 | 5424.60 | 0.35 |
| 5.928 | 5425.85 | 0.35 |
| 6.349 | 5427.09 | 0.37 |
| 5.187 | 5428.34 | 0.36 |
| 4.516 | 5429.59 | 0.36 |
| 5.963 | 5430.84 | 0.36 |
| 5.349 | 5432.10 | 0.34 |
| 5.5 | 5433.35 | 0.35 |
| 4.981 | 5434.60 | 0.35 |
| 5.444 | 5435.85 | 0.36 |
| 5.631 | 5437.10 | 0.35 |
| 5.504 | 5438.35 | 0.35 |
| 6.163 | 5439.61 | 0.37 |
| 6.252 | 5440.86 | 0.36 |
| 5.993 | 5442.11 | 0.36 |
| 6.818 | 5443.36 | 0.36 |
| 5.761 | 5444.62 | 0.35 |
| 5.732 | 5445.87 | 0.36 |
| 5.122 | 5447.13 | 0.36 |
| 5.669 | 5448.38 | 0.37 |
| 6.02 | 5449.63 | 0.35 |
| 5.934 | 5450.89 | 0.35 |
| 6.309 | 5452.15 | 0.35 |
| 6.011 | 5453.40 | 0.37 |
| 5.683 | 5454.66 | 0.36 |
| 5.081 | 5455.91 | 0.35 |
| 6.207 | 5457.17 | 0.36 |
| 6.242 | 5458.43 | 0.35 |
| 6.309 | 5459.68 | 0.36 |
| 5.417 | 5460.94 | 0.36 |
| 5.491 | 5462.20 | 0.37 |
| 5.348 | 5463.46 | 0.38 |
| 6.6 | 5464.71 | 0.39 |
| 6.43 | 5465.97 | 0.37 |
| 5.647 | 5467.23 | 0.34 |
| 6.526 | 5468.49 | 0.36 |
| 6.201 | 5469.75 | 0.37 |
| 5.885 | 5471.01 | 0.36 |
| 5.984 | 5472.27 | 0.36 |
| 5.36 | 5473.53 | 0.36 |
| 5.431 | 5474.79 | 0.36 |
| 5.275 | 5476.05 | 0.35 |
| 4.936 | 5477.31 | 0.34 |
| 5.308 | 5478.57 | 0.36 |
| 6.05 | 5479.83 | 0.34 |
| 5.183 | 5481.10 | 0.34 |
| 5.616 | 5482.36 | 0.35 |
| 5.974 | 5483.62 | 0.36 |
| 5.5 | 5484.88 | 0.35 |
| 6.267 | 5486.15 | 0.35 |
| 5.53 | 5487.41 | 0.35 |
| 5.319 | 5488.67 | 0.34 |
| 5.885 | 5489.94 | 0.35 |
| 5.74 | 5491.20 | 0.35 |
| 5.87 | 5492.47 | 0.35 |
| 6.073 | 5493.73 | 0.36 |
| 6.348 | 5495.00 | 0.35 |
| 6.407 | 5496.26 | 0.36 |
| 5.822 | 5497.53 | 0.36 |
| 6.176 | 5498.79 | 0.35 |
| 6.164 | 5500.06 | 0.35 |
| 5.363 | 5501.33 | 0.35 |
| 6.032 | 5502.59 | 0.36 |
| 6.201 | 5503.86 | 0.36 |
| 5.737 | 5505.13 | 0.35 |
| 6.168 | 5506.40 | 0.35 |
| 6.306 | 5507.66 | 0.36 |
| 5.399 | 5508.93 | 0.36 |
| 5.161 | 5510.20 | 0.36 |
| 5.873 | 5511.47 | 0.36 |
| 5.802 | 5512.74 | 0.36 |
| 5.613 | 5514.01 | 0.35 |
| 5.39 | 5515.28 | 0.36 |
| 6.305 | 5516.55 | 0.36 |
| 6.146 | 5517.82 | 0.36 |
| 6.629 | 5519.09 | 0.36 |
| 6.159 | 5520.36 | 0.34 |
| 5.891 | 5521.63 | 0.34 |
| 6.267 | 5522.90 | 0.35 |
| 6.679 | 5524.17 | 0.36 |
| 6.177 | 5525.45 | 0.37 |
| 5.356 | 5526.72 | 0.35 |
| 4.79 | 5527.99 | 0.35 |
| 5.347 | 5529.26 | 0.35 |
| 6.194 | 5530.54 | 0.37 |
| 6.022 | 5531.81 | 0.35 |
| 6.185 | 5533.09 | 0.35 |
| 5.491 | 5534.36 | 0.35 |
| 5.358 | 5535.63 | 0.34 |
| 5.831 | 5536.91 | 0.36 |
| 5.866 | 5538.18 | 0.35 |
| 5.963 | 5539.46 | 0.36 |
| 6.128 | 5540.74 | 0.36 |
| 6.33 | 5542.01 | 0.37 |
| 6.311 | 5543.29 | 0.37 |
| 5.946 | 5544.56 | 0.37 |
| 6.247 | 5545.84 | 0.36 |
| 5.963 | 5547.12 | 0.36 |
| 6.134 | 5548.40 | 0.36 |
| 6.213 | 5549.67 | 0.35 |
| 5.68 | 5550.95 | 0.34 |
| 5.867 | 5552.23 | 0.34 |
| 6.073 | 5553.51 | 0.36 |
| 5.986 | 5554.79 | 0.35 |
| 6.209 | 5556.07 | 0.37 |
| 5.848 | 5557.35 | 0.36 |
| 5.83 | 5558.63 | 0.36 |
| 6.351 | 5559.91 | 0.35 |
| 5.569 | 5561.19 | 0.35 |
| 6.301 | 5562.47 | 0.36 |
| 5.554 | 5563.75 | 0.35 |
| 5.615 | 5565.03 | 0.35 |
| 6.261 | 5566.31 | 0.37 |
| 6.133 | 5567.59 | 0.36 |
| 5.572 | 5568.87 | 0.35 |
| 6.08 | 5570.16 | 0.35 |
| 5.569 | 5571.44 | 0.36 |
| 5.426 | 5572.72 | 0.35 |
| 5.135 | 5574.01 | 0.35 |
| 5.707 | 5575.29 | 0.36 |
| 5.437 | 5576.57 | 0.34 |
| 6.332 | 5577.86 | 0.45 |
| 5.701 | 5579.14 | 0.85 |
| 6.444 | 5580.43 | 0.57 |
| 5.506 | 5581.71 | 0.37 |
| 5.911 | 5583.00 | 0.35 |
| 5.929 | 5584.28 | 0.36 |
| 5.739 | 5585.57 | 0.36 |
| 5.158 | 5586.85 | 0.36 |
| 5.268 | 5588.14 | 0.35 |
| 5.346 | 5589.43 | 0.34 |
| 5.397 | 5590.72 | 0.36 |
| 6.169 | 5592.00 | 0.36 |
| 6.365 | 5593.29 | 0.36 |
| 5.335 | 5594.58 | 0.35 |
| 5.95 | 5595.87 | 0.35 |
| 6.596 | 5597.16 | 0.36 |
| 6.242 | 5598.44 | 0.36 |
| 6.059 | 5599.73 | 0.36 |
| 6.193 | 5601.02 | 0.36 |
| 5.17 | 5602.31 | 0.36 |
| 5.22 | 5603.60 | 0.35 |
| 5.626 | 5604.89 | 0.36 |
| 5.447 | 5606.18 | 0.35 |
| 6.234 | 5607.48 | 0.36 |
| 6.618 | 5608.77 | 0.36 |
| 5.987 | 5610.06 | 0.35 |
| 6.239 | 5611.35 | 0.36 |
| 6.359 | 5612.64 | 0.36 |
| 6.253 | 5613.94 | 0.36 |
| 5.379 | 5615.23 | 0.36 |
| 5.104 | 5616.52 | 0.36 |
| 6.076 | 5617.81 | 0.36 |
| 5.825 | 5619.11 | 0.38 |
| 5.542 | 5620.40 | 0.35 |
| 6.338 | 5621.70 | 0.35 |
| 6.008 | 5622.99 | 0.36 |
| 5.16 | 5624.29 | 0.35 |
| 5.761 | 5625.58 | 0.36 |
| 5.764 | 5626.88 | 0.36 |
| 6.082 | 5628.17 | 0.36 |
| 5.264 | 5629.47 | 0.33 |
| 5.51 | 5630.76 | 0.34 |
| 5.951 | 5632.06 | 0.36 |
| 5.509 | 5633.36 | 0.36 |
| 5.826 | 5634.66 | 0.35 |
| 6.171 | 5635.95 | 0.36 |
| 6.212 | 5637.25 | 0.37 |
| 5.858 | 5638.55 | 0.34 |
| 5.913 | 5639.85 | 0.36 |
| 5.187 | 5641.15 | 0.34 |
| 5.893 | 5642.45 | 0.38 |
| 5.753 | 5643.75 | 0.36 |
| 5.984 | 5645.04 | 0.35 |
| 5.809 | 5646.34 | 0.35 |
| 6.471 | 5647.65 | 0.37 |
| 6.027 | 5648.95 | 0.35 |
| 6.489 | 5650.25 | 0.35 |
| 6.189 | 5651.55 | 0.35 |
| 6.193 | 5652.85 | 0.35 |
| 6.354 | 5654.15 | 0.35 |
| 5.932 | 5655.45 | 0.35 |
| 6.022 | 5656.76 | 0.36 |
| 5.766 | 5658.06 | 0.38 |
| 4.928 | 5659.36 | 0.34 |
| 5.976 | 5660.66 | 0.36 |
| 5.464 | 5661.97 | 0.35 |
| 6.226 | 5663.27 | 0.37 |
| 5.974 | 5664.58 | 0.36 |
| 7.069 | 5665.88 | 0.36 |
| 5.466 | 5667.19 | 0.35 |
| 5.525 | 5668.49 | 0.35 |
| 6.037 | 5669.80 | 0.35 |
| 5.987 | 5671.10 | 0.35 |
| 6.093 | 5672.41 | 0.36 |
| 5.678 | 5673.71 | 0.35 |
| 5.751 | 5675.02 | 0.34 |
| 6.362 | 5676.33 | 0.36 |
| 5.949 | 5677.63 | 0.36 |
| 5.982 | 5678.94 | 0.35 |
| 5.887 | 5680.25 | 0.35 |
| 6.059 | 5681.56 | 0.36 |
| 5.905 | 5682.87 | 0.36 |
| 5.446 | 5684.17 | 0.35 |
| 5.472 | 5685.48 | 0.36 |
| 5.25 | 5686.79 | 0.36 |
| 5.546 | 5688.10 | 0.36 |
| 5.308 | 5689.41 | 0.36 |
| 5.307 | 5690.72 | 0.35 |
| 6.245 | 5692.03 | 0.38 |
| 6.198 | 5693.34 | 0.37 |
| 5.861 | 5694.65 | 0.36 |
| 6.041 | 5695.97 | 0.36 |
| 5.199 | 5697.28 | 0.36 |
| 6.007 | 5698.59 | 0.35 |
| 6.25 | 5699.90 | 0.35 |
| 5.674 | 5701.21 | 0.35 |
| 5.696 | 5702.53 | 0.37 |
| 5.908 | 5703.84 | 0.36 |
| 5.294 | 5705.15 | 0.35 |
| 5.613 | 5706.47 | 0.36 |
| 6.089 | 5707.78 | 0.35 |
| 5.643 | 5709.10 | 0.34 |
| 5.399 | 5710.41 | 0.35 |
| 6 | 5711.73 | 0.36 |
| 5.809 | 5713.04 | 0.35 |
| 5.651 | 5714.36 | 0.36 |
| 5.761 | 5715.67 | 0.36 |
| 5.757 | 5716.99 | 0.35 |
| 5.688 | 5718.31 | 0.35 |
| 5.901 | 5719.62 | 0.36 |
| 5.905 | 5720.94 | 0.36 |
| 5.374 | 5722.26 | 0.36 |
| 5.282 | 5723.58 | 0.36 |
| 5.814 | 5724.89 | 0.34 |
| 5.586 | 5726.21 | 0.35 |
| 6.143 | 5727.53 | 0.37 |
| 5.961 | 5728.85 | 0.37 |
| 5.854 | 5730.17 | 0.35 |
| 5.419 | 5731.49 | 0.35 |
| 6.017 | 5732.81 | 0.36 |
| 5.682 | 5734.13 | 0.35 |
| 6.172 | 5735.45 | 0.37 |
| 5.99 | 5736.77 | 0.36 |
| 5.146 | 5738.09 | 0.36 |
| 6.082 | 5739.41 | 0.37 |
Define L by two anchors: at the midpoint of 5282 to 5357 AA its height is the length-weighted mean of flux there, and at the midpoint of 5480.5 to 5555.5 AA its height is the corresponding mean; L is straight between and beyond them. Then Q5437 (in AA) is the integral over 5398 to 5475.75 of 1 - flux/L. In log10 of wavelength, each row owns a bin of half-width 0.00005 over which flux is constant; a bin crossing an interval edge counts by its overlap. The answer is 1.5 AA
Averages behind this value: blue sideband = 5.79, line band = 5.75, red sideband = 5.91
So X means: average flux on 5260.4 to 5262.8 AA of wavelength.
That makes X 5.76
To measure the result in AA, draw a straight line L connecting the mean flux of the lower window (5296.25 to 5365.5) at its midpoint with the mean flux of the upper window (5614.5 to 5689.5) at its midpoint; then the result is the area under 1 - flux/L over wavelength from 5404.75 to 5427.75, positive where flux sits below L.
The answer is 0.5 AA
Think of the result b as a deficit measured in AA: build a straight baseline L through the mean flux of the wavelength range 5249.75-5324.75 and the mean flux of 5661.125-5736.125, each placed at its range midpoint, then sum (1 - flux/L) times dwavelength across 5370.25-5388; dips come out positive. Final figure -0.8 AA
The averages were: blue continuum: 5.72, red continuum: 5.8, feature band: 5.99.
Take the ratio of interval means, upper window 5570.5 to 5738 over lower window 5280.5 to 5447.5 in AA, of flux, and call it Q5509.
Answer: 1.0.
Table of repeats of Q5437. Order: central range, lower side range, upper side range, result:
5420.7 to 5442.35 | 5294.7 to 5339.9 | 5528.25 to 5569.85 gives 0.87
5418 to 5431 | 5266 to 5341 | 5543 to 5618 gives 0.24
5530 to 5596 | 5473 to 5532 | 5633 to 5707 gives -0.35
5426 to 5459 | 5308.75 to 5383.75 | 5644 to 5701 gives 0.66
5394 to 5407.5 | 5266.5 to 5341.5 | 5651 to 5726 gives 0.31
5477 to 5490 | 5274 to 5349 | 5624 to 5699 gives 0.48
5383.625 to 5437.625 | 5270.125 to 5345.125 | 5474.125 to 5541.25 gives 1.10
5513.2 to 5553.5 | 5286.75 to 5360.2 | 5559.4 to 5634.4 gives -1.00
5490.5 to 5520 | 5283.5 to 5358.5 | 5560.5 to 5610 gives -0.72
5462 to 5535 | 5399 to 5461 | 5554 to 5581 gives -0.77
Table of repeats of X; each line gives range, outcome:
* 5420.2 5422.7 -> 5.83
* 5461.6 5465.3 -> 5.82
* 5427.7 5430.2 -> 4.86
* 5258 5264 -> 5.74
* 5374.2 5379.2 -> 6.27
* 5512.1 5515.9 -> 5.6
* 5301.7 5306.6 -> 6.17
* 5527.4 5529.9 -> 5.07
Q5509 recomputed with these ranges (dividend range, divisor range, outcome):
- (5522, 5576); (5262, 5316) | 1.03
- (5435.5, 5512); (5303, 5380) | 0.99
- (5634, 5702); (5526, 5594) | 1.01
